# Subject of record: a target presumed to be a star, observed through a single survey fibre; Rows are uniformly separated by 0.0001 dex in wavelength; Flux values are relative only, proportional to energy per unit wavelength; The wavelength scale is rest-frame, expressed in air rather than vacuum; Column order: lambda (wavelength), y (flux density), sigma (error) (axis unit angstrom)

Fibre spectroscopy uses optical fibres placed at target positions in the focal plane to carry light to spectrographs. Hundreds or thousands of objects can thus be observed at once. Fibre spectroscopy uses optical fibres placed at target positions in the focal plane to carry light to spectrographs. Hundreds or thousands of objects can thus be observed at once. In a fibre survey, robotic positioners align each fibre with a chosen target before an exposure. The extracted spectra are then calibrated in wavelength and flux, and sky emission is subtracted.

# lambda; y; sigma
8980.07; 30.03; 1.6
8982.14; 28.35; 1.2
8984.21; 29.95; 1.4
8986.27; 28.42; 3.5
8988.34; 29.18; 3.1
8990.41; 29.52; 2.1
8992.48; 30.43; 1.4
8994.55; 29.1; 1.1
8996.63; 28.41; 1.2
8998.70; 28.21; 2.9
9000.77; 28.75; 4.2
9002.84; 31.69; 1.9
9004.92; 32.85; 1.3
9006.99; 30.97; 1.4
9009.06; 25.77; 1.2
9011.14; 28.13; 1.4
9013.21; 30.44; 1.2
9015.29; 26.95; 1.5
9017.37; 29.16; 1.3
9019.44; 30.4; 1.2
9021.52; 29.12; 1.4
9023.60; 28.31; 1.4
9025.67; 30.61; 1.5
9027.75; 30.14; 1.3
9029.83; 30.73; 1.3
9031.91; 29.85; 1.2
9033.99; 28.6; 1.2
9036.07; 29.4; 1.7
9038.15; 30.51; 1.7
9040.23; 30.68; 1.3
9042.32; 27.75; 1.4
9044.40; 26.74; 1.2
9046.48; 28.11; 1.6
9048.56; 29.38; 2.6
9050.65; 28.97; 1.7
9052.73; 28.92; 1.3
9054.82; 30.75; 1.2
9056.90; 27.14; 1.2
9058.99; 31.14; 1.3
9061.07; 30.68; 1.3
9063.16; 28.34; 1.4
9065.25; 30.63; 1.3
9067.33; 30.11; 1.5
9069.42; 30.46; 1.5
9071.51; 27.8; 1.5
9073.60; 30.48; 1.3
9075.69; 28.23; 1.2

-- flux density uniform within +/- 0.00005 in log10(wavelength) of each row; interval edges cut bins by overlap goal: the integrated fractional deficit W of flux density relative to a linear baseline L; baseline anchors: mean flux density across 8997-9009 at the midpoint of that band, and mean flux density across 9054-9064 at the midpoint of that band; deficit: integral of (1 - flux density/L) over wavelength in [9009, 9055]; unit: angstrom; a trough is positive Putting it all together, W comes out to 1.0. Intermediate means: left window 30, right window 29.6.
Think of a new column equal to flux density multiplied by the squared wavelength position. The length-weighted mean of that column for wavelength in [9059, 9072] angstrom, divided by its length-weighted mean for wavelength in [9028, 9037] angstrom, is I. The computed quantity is 1.01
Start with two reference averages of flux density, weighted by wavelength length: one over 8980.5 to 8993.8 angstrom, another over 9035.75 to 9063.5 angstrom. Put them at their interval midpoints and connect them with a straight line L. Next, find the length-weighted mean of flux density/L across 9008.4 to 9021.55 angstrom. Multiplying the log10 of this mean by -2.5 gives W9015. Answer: 0.03 mag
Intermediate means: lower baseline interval 29.3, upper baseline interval 29.2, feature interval 28.6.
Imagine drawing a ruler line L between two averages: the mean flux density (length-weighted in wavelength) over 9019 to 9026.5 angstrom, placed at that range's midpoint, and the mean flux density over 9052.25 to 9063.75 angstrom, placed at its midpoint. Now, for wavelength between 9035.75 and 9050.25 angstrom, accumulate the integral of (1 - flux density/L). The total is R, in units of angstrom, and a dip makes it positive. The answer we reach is 0.31 angstrom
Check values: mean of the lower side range 29.5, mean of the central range 28.9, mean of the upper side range 29.6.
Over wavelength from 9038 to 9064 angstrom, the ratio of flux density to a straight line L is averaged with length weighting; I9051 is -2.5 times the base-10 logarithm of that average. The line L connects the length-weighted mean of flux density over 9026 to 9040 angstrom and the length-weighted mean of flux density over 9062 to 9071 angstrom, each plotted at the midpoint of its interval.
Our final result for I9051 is 0.03 mag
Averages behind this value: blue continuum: 30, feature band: 29.1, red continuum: 29.8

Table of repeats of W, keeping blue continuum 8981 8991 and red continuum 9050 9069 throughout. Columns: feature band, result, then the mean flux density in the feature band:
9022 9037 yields -0.11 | 29.6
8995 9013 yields -0.10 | 29.4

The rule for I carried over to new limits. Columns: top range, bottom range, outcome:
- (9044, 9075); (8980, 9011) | 1.01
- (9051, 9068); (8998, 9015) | 1.02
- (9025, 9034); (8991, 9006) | 1.01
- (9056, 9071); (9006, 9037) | 1.03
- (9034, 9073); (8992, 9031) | 1.00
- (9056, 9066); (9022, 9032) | 1.00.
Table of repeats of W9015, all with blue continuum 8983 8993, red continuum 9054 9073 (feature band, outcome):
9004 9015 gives 0.00 mag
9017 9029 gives 0.00 mag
